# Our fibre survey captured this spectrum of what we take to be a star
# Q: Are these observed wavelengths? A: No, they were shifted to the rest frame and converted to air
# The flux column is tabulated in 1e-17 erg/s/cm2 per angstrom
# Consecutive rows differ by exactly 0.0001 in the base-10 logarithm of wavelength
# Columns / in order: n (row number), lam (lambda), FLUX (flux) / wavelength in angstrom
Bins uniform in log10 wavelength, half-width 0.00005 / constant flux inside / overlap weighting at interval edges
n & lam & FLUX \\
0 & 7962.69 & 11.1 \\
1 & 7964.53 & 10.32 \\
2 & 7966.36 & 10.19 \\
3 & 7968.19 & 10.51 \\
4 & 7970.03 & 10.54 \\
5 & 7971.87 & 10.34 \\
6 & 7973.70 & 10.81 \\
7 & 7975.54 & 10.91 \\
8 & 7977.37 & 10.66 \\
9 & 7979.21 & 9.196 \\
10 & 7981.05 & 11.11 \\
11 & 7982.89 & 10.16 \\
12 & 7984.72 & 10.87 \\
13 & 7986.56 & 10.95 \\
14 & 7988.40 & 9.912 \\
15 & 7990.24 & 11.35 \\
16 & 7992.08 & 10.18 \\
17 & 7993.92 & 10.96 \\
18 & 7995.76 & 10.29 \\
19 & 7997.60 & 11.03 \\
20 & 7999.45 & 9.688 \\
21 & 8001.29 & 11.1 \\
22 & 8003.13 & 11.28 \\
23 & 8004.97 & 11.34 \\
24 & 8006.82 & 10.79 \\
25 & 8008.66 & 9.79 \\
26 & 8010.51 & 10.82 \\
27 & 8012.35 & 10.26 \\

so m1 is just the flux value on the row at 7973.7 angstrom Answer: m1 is 10.81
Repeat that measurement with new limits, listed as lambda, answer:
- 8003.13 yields 11.28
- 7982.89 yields 10.16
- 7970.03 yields 10.54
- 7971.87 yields 10.34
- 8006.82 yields 10.79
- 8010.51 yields 10.82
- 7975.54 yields 10.91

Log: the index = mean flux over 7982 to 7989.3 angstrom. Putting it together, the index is 10.5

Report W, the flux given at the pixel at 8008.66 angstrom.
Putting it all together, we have 9.79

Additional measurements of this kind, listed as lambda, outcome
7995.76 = 10.29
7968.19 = 10.51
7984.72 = 10.87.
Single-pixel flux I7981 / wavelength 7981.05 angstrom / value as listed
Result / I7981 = 11.11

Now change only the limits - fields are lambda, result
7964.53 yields 10.32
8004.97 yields 11.34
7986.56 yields 10.95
